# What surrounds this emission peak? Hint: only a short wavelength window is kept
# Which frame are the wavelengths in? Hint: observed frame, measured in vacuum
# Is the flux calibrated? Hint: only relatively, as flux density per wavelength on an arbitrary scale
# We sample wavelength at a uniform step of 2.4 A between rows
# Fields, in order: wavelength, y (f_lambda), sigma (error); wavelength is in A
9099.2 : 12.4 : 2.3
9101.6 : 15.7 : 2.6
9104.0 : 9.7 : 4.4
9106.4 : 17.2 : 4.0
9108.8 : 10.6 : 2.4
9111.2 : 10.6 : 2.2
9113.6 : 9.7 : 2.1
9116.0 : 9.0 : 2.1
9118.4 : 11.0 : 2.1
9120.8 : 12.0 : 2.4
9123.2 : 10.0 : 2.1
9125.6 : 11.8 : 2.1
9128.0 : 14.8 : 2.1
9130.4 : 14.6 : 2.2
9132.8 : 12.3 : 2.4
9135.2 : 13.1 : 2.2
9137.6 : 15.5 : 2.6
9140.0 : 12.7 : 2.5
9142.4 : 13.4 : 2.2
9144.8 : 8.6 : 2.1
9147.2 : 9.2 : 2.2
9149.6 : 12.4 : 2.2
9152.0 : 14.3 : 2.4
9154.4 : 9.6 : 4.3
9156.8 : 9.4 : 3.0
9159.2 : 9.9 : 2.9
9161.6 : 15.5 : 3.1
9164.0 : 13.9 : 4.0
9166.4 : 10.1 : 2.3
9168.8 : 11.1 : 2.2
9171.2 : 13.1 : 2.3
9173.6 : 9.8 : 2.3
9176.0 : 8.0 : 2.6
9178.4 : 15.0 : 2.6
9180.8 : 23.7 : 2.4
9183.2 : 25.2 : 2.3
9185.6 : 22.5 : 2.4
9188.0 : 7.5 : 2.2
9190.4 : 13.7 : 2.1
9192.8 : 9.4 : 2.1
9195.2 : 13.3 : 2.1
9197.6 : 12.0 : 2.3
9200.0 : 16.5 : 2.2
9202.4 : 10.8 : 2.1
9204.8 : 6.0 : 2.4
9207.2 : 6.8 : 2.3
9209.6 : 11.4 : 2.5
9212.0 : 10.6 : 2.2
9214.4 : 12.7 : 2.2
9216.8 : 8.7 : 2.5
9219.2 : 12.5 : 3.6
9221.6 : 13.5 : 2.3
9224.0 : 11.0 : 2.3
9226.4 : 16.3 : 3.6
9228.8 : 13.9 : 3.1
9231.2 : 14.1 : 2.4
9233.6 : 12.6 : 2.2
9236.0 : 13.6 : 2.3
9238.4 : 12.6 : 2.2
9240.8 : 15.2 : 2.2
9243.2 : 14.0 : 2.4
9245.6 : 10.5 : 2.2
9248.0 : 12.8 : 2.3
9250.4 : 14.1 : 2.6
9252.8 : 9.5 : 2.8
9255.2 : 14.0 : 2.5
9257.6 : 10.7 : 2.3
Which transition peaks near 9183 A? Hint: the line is H-beta 4861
